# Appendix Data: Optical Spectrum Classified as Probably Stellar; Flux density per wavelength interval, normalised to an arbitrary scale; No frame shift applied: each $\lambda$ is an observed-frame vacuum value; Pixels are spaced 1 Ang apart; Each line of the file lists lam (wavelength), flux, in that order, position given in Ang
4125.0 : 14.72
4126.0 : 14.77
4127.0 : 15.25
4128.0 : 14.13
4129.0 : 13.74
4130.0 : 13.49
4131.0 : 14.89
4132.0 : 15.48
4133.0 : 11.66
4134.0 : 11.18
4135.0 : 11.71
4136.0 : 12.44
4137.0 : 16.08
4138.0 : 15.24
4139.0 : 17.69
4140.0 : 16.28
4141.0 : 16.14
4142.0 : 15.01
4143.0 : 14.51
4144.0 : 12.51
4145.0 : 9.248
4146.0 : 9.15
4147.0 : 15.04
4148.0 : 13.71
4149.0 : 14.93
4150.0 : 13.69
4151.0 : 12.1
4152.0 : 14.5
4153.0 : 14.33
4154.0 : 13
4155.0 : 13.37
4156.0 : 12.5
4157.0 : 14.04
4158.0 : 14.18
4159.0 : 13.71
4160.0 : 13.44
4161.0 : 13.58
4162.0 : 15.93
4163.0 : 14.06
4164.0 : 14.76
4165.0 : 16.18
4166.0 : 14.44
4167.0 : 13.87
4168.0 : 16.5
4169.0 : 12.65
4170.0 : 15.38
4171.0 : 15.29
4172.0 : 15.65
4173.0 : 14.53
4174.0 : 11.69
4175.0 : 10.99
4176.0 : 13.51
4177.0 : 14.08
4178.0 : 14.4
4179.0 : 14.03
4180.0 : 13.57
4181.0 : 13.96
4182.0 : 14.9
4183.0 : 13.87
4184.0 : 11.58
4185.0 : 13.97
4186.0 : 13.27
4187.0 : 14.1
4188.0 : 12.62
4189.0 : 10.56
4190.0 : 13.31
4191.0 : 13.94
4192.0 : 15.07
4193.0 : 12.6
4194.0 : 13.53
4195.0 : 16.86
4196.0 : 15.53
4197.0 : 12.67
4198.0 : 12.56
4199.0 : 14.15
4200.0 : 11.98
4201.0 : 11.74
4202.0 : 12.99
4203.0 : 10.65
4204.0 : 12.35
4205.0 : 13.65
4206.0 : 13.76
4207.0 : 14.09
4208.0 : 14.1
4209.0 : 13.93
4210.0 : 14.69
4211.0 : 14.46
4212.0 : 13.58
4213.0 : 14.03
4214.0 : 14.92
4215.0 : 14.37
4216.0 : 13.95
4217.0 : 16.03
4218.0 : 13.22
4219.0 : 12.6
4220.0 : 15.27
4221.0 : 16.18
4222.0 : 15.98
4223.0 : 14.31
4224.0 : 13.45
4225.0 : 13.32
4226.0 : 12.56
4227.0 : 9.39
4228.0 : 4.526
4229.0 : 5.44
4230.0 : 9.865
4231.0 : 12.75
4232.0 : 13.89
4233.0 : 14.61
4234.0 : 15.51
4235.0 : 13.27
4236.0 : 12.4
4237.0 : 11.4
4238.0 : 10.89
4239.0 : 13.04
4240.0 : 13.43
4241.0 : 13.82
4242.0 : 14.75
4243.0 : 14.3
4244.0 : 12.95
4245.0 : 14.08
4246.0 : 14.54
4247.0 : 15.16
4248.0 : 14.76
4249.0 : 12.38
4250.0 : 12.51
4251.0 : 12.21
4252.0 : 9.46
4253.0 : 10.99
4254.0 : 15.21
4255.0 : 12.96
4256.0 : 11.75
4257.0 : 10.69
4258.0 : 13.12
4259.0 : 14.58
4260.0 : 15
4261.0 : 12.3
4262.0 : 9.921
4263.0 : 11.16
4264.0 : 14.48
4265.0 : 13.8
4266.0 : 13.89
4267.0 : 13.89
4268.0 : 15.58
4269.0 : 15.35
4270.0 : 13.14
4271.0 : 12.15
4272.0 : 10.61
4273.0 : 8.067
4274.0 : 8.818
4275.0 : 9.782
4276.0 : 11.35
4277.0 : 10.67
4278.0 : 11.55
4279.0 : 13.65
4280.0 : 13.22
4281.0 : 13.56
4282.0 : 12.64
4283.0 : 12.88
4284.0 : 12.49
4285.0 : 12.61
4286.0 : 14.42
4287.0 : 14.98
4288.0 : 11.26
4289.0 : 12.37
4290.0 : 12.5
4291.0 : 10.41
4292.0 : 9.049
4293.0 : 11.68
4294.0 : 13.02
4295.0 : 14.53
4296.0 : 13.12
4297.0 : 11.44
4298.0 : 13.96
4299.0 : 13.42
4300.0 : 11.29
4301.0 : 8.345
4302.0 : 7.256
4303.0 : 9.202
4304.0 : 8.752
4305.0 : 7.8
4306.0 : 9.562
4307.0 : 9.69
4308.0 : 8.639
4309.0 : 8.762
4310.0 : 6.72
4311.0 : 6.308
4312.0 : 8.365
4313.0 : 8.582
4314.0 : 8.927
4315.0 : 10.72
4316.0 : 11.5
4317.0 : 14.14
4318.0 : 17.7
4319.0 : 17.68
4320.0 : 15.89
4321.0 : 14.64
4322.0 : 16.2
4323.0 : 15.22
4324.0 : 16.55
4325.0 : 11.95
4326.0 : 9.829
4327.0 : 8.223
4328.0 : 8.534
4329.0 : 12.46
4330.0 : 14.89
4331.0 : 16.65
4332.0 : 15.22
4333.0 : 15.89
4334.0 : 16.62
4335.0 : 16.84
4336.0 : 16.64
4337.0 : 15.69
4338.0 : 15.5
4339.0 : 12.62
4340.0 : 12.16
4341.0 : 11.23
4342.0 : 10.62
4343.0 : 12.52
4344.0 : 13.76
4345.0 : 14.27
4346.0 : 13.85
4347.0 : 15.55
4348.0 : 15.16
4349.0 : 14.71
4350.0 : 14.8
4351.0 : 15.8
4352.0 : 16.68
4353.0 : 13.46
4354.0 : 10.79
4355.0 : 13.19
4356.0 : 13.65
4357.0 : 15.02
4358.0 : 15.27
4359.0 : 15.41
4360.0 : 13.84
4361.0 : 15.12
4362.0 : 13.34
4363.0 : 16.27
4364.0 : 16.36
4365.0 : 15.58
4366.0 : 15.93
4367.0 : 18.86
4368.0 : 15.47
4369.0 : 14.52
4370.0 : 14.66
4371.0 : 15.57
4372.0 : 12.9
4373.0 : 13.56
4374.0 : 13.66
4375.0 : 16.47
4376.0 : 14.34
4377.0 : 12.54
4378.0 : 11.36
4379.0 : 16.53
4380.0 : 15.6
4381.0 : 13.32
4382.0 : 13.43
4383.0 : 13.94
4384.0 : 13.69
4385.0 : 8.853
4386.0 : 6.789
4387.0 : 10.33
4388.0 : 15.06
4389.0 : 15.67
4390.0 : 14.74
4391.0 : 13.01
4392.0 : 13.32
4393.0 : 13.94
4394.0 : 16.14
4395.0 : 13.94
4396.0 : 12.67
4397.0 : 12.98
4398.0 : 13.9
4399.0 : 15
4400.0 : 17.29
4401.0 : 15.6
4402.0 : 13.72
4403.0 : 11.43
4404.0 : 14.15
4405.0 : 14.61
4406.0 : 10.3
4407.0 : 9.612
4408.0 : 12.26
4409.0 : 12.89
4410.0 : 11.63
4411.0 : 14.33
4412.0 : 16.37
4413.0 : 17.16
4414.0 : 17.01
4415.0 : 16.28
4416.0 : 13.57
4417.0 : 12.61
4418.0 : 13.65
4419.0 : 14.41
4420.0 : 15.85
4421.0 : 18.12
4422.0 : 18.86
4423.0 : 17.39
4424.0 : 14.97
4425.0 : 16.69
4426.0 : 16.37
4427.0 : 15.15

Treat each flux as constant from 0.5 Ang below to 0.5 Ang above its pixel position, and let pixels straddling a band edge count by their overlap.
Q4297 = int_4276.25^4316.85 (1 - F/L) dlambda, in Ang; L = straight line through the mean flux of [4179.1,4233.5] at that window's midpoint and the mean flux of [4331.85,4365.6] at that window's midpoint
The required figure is 8.7 Ang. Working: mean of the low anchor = 13.3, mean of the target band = 11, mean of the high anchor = 14.5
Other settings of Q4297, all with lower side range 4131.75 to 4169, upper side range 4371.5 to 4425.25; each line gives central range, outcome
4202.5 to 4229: 1.26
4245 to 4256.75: 0.89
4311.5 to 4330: 1.74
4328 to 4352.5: -0.80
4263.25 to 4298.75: 3.81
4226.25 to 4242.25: 2.50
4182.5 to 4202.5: 0.86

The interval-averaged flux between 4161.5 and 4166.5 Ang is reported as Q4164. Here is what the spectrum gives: 15.1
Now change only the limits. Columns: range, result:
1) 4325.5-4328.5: 8.86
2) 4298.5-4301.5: 11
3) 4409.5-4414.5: 15.3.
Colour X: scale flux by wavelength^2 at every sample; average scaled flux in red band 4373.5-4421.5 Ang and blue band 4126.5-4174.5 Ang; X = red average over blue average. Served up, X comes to 1.11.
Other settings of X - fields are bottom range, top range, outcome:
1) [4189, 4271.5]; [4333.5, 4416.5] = 1.15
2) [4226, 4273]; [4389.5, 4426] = 1.24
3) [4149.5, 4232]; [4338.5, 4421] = 1.14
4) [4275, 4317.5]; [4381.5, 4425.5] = 1.34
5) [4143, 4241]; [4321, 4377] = 1.15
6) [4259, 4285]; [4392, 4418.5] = 1.19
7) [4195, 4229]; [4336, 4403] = 1.14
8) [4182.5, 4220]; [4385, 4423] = 1.13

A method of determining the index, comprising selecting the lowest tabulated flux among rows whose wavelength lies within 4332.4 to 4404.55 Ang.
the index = 6.789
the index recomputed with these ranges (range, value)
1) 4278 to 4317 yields 6.308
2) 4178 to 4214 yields 10.56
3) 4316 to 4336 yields 8.223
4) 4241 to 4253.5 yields 9.46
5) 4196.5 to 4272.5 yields 4.526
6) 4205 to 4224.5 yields 12.6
